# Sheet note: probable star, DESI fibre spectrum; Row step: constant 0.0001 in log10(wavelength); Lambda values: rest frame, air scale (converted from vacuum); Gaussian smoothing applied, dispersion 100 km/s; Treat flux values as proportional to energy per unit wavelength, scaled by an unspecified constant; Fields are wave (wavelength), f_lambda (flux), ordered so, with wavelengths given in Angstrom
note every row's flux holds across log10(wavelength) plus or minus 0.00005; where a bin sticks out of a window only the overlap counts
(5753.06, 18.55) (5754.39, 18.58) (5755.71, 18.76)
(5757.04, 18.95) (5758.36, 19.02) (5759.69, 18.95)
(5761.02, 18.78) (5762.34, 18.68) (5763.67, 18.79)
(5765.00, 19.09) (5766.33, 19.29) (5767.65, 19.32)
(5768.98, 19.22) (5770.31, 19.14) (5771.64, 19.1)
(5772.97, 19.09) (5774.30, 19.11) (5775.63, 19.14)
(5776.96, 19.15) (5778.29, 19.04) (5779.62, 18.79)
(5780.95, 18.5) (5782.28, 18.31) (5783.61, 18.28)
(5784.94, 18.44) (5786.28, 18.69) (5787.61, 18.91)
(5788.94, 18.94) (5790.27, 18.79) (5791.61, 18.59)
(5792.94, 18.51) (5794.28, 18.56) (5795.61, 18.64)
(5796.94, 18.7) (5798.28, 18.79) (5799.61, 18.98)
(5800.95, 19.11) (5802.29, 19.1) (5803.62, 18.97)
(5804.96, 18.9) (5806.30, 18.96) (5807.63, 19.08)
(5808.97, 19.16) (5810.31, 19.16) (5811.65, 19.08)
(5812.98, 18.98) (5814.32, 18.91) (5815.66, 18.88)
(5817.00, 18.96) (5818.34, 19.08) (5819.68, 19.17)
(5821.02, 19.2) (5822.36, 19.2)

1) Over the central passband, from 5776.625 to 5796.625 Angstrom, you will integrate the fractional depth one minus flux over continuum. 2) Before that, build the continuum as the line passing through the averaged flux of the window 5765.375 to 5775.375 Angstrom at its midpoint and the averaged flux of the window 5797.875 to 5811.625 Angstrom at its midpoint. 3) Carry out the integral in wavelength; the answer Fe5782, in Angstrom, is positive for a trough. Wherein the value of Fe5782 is 0.5 Angstrom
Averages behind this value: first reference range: 19.2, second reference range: 19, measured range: 18.7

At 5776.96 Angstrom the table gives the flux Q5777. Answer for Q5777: 19.15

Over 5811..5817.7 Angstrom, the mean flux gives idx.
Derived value 19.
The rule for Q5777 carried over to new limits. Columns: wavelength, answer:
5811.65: 19.08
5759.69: 18.95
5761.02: 18.78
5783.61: 18.28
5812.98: 18.98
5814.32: 18.91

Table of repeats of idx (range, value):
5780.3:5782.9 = 18.4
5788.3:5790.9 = 18.9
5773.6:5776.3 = 19.1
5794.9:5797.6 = 18.7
